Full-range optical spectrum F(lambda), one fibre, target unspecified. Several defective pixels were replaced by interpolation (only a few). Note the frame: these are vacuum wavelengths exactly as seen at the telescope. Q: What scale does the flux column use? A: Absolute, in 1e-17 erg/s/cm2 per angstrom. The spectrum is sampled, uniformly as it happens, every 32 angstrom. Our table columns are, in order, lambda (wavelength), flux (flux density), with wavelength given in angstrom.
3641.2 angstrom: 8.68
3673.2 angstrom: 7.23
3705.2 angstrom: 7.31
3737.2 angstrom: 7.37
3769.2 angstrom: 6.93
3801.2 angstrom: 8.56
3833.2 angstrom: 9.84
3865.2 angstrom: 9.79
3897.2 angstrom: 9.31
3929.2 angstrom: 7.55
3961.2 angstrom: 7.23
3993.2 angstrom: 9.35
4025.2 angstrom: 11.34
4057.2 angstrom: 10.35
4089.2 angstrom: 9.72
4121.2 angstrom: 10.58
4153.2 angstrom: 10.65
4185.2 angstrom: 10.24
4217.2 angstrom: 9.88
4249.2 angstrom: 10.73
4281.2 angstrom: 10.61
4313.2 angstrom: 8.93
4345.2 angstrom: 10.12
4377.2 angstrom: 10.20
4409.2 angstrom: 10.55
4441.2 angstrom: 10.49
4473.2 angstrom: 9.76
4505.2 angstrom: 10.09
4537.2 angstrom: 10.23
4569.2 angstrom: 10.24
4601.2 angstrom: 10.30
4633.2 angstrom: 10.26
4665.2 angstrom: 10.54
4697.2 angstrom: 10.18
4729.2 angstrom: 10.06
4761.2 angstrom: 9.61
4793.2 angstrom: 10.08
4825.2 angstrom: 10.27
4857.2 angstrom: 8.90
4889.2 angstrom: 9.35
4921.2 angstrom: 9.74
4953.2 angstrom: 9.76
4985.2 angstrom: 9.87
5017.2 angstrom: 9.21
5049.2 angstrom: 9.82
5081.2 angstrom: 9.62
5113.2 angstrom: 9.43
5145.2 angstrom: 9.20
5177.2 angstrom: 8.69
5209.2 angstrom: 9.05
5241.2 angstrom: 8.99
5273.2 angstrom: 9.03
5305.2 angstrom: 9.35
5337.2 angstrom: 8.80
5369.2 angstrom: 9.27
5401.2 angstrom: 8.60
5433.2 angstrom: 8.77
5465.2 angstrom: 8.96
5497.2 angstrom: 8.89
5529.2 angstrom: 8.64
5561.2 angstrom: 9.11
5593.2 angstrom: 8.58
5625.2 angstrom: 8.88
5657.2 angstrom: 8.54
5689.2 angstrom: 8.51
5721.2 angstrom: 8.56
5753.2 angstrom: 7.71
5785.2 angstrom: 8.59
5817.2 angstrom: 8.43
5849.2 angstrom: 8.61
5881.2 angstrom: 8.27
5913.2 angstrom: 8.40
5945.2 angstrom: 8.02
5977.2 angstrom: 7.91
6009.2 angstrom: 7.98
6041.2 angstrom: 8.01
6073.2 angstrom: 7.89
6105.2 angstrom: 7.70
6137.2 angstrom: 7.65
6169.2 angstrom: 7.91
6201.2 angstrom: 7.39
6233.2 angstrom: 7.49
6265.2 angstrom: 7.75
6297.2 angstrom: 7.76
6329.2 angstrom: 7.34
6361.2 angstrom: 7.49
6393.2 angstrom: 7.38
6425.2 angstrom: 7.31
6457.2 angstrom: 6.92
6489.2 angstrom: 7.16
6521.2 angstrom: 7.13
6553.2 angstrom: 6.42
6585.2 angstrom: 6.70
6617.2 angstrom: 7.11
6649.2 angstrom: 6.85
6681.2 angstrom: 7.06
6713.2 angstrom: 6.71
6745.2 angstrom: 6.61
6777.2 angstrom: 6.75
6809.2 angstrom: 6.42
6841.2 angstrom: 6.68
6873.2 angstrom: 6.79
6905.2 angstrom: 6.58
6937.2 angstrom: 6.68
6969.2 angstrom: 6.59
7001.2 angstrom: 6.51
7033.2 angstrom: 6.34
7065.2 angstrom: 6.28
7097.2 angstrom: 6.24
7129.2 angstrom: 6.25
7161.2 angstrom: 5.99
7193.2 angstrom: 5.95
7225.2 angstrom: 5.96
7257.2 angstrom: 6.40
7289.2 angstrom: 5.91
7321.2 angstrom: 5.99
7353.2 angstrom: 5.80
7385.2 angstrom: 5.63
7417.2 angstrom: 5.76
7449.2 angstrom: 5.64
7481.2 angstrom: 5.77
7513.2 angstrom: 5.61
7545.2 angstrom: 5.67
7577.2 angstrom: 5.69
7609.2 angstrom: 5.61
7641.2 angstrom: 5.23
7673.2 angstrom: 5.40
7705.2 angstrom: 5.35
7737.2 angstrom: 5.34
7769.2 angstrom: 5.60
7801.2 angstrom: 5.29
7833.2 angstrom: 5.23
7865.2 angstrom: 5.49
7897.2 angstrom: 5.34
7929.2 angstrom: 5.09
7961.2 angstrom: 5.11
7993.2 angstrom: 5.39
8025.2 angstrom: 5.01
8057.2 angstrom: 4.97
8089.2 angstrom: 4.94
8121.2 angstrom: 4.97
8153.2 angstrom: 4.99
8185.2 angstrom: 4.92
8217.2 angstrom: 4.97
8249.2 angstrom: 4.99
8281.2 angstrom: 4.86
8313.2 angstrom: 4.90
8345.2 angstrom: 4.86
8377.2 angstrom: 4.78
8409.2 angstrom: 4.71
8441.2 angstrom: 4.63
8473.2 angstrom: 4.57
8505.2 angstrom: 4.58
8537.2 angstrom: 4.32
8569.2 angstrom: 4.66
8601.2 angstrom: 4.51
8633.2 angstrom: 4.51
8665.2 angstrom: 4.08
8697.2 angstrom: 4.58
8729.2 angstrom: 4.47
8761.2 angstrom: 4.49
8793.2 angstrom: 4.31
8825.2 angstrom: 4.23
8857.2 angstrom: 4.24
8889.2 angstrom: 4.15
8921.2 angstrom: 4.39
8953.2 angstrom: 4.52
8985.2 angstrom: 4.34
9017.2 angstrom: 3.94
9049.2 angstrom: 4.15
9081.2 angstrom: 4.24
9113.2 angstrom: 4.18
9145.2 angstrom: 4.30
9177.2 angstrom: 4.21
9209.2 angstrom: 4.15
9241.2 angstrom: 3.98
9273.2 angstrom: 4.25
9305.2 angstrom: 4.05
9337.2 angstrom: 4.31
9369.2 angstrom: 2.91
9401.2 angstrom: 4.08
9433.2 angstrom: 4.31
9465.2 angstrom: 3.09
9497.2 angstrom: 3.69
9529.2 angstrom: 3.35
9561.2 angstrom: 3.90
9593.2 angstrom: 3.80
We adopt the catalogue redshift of 0.001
